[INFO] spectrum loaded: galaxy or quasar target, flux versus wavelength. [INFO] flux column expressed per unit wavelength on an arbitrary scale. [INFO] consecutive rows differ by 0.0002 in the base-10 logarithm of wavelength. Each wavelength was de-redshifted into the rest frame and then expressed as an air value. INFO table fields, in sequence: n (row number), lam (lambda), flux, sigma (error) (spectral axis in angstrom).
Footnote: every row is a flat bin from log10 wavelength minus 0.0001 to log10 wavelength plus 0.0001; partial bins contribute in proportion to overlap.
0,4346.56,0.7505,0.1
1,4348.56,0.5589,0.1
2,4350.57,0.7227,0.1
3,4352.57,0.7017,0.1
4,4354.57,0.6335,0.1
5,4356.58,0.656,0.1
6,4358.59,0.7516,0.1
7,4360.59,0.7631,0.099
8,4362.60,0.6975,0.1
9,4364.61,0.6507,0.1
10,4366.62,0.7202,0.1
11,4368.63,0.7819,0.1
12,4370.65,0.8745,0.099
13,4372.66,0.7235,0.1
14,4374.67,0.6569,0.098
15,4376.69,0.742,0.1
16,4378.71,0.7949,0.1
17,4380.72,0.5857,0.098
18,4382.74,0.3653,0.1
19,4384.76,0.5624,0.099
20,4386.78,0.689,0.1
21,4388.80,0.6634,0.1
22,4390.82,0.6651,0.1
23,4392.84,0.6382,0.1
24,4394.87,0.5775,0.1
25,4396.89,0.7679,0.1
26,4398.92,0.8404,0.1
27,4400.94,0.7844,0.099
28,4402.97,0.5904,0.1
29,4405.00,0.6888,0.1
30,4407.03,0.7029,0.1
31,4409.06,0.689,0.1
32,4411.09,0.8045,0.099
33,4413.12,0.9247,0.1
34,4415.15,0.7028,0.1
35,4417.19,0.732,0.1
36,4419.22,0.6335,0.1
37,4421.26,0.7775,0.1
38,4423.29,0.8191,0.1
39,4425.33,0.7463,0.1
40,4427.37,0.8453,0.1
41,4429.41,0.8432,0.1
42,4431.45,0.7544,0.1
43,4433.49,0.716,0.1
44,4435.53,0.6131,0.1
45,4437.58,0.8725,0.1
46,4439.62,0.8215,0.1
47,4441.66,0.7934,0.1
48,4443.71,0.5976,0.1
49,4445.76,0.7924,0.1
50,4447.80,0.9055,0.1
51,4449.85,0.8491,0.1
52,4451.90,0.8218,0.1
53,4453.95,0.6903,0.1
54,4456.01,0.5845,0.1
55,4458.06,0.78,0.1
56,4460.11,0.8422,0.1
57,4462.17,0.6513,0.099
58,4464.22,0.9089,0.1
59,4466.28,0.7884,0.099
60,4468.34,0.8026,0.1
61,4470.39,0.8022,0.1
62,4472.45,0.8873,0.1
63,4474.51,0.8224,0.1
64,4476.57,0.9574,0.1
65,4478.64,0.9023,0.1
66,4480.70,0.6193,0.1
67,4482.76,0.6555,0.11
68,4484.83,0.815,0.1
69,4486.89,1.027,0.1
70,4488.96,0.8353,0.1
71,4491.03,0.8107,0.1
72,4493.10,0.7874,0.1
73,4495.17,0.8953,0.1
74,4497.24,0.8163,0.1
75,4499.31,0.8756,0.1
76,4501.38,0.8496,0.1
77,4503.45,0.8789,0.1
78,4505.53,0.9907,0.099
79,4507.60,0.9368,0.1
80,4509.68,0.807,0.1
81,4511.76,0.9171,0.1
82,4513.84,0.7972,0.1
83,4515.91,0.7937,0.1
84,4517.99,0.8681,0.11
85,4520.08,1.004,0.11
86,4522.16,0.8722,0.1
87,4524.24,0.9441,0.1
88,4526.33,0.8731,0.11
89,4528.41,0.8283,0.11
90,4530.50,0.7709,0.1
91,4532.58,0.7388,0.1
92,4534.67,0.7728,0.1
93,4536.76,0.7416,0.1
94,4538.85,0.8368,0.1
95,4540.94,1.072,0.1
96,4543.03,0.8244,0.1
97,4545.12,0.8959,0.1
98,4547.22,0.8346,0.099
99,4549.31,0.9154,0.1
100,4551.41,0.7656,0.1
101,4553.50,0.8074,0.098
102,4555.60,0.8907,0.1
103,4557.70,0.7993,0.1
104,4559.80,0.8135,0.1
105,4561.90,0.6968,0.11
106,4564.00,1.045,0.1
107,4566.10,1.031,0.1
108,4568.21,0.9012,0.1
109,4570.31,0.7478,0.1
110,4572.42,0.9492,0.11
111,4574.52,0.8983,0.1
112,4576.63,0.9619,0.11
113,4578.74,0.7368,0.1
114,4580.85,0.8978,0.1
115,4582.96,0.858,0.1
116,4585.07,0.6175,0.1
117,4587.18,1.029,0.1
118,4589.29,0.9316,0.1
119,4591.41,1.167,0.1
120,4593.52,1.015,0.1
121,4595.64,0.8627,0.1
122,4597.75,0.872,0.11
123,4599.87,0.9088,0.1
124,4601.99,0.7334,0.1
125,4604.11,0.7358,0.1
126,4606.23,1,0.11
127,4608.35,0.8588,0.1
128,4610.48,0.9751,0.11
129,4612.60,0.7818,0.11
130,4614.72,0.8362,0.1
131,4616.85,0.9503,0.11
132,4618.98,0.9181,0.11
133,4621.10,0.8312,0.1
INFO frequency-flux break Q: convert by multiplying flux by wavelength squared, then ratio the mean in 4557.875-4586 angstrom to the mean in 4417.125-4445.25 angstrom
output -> 1.2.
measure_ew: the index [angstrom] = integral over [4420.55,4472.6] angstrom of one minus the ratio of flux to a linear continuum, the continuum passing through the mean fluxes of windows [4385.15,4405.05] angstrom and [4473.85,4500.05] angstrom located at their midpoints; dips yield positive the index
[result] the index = -0.8 angstrom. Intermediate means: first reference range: 0.687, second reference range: 0.832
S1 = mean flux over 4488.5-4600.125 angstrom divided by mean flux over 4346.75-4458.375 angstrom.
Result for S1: 1.2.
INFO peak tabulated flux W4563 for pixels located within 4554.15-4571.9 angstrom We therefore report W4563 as 1.045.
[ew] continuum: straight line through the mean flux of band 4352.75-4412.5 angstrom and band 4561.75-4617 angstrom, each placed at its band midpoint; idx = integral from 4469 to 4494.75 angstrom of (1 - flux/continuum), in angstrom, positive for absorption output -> -1.3 angstrom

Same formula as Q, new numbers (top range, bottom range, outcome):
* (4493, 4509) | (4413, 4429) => 1.19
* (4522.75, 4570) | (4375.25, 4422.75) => 1.31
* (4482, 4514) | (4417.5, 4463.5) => 1.16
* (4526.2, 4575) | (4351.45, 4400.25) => 1.34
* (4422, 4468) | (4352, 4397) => 1.18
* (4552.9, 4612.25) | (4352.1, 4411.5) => 1.40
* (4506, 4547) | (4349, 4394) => 1.35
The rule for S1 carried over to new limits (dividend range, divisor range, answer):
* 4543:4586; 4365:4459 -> 1.17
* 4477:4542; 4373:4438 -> 1.20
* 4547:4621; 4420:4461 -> 1.14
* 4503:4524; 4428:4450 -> 1.14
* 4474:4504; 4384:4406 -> 1.23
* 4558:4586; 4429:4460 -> 1.12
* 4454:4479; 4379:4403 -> 1.23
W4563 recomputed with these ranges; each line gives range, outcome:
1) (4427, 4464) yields 0.9055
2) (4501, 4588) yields 1.072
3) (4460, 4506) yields 1.027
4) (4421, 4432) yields 0.8453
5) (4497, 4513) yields 0.9907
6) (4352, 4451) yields 0.9247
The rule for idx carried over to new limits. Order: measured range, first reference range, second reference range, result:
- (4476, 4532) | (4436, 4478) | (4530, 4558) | -2.53 angstrom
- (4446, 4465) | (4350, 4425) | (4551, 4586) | -0.52 angstrom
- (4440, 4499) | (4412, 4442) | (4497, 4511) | 2.22 angstrom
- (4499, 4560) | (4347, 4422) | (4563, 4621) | -1.61 angstrom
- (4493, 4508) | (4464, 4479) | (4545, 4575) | -0.43 angstrom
